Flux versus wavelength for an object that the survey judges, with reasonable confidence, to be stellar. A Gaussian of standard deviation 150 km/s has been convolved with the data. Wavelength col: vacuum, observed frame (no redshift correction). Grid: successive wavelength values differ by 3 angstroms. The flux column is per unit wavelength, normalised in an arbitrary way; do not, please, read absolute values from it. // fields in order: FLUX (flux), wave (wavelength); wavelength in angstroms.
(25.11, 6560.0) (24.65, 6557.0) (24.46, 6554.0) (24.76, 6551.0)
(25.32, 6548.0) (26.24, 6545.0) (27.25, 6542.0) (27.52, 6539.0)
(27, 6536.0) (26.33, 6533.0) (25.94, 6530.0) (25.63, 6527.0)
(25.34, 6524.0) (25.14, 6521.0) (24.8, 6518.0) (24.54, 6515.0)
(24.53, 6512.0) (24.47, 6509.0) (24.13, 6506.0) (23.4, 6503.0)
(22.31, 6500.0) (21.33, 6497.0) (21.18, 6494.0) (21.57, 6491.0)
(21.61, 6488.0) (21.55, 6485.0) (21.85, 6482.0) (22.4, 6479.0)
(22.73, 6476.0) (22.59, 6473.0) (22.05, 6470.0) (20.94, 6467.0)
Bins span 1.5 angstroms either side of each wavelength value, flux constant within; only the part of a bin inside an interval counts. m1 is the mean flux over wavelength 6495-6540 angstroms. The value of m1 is 24.8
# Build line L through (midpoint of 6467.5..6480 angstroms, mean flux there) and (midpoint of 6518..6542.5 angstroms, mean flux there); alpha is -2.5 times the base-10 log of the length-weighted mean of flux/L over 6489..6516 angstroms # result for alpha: 0.06 mag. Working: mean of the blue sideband 22.3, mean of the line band 23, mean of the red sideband 26.1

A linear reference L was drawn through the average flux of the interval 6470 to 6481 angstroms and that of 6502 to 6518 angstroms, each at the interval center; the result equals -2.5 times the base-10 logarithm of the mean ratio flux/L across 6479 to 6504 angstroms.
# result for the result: 0.07 mag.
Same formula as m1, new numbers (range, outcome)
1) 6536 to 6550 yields 26.6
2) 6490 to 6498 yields 21.3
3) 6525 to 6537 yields 26.2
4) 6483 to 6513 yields 22.6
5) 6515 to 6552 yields 25.9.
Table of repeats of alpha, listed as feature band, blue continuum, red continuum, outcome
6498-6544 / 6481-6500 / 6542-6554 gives -0.07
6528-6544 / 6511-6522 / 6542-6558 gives -0.07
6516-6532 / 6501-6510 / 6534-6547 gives 0.00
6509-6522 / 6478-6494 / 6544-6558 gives -0.07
